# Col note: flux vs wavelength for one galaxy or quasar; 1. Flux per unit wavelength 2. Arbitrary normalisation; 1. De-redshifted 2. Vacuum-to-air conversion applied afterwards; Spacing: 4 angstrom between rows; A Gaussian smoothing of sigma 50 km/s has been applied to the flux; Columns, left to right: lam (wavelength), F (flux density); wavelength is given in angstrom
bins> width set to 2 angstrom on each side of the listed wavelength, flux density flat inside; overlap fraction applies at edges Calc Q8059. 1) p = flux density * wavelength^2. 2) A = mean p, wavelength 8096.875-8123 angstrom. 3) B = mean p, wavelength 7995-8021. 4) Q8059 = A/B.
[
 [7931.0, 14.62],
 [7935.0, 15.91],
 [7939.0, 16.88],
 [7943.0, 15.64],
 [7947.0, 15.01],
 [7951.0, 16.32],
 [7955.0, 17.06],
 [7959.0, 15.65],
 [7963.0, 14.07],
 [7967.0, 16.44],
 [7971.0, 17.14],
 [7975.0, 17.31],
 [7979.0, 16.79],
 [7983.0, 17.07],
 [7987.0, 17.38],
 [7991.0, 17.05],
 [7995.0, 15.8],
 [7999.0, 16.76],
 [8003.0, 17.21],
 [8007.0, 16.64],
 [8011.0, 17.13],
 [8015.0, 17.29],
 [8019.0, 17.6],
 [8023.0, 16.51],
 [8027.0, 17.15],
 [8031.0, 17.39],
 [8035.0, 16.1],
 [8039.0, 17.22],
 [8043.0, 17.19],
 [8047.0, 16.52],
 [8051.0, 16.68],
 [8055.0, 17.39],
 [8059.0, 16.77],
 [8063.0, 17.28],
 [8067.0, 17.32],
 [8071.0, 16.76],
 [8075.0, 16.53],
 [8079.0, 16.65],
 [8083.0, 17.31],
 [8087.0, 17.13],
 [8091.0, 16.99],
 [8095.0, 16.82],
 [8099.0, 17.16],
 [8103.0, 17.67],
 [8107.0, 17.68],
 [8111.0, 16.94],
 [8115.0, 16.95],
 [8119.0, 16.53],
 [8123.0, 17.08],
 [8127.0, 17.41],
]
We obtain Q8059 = 1.03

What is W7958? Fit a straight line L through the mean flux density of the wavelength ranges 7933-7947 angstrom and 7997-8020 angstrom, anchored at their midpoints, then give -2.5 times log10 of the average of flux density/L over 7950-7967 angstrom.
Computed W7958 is 0.03 mag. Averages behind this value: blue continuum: 16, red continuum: 17.1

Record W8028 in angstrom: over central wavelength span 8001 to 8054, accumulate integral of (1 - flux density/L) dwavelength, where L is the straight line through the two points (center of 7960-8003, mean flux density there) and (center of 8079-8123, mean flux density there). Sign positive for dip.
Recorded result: -0.62 angstrom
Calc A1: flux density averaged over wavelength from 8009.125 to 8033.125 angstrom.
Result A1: 17.2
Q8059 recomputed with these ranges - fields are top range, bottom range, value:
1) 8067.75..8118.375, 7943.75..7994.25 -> 1.07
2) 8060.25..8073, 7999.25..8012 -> 1.02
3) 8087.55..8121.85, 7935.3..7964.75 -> 1.12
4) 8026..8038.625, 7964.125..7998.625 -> 1.02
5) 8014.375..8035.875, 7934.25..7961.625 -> 1.08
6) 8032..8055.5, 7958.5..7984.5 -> 1.05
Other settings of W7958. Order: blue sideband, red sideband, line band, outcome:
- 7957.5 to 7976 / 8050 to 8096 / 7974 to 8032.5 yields -0.04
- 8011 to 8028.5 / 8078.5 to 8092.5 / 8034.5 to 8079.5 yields 0.01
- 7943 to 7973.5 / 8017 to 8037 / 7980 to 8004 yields -0.03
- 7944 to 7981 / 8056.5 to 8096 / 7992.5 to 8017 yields -0.02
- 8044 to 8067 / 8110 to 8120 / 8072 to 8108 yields -0.01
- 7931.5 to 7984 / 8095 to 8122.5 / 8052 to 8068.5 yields -0.02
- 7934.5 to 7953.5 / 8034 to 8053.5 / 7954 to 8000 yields -0.02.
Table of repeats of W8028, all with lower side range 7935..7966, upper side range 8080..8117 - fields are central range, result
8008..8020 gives -0.6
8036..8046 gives -0.2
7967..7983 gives -0.9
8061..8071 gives -0.2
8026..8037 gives -0.2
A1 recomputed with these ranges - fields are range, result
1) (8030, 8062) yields 16.9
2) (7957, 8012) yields 16.6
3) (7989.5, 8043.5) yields 16.9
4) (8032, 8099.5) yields 16.9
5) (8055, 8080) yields 16.9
